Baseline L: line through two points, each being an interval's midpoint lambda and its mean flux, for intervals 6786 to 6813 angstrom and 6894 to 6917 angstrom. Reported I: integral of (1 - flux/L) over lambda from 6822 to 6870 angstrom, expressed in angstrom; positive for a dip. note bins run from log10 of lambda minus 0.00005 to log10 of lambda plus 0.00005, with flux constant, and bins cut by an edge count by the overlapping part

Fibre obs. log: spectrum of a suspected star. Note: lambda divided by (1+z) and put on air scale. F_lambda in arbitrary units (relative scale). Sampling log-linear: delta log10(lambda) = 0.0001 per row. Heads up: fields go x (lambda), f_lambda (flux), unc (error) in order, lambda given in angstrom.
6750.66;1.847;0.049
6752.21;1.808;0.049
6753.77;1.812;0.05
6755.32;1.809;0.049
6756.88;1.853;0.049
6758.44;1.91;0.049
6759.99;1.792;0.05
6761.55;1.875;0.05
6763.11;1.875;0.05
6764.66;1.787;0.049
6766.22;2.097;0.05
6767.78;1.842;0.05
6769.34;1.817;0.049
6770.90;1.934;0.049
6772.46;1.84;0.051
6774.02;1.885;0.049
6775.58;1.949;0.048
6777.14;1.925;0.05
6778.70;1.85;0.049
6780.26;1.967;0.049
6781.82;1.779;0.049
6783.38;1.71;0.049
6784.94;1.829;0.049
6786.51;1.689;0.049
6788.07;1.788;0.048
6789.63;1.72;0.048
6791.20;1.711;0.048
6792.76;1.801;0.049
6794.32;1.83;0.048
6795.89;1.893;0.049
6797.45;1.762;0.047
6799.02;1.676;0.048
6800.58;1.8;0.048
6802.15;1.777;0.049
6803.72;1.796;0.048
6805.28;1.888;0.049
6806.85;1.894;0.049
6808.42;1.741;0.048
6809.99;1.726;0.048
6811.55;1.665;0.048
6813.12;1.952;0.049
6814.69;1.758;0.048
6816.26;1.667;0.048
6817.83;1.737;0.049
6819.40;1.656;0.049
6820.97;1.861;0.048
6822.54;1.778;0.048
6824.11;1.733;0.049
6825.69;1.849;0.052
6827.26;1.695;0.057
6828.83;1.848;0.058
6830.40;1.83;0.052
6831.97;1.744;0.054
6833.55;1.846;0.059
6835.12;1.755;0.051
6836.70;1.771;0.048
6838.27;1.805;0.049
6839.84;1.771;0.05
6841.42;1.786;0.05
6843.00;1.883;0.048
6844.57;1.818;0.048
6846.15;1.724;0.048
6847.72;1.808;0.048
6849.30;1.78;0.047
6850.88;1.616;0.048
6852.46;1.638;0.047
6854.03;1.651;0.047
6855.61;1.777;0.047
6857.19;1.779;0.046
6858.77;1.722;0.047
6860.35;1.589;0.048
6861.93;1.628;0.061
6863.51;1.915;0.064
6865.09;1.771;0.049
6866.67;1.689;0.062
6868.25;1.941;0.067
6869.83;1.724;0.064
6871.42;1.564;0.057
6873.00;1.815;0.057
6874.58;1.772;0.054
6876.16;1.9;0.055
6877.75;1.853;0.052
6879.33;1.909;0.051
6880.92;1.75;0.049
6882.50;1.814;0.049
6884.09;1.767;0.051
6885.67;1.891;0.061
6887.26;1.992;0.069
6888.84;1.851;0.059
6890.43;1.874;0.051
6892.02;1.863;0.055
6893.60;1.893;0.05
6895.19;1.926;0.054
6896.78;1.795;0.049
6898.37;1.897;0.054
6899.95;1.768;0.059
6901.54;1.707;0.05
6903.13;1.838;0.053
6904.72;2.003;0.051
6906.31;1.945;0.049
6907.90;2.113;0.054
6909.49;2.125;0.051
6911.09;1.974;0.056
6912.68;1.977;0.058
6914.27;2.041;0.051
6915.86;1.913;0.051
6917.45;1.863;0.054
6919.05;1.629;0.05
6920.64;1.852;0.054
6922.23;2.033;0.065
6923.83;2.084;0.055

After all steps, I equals 2.10 angstrom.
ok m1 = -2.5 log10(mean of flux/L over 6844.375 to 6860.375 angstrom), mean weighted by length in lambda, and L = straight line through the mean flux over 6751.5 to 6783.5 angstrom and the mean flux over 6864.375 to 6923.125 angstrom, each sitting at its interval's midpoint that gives 0.09 mag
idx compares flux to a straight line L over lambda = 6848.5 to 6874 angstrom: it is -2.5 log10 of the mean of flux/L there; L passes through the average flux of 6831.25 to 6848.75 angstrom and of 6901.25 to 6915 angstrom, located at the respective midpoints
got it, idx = 0.08 mag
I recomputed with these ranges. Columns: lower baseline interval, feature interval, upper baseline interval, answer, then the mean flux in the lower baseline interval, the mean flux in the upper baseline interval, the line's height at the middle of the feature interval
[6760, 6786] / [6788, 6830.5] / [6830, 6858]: 0.8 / 1.87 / 1.76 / 1.82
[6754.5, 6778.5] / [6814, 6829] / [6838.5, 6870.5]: 0.4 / 1.88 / 1.75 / 1.8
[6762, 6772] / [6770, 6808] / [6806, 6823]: 0.3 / 1.89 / 1.77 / 1.83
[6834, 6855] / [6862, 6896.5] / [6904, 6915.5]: 1.3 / 1.76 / 2.02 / 1.9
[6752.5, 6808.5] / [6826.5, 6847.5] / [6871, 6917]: 0.7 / 1.83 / 1.88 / 1.86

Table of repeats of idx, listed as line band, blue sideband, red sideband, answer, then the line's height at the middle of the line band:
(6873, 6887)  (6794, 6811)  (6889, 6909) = 0.02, 1.87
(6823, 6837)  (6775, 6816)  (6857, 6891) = 0.01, 1.8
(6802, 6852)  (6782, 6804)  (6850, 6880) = -0.01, 1.76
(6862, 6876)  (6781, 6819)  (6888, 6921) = 0.05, 1.86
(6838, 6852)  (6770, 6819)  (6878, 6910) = 0.04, 1.84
